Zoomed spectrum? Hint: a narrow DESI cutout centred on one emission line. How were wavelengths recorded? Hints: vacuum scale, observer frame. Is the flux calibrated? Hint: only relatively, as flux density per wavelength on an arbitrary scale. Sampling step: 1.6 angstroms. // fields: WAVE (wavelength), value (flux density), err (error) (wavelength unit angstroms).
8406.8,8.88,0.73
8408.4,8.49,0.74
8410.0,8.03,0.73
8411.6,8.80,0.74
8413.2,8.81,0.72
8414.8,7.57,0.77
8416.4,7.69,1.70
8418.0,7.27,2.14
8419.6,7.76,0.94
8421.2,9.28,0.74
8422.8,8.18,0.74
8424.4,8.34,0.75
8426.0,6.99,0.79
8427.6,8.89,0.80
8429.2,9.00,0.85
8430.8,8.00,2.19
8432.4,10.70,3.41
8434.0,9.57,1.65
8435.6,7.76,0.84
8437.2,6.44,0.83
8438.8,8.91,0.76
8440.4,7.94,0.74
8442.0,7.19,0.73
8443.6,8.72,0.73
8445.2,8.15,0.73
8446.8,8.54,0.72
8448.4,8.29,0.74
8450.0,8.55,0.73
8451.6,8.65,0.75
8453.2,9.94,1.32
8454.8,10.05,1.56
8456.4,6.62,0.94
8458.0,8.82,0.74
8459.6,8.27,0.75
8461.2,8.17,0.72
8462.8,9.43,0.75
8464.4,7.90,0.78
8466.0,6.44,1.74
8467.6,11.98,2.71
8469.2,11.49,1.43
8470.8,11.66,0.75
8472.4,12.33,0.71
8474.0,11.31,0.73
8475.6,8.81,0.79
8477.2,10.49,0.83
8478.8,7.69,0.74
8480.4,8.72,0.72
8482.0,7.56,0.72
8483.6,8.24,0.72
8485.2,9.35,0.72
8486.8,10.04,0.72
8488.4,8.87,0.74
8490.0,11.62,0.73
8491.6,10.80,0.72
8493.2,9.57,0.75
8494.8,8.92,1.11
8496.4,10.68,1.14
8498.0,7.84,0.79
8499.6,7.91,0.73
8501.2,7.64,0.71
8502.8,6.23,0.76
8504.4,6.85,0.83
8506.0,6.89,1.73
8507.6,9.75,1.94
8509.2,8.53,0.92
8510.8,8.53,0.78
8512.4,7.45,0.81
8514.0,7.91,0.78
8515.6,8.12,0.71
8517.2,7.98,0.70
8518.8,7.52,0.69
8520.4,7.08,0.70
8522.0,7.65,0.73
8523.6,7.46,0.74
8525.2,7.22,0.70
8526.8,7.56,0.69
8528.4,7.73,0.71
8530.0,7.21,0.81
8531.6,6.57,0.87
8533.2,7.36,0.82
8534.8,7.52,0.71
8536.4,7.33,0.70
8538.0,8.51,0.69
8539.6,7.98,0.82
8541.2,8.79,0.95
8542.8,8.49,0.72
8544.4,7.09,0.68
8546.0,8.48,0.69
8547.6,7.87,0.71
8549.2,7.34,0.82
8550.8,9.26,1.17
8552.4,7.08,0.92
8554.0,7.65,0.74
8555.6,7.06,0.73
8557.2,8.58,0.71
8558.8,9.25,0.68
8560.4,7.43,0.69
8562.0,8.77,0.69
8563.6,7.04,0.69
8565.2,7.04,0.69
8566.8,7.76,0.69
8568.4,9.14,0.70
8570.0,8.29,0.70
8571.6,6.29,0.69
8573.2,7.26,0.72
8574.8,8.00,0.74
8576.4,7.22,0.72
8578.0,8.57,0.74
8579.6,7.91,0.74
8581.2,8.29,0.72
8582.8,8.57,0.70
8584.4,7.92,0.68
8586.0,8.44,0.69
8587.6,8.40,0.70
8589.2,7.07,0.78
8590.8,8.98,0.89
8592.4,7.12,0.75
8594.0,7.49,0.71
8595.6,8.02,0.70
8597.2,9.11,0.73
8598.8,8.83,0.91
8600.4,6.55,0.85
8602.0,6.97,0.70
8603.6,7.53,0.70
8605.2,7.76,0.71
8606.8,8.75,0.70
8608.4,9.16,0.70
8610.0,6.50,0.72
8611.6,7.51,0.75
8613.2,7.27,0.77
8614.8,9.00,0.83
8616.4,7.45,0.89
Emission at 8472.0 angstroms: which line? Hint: [S II]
